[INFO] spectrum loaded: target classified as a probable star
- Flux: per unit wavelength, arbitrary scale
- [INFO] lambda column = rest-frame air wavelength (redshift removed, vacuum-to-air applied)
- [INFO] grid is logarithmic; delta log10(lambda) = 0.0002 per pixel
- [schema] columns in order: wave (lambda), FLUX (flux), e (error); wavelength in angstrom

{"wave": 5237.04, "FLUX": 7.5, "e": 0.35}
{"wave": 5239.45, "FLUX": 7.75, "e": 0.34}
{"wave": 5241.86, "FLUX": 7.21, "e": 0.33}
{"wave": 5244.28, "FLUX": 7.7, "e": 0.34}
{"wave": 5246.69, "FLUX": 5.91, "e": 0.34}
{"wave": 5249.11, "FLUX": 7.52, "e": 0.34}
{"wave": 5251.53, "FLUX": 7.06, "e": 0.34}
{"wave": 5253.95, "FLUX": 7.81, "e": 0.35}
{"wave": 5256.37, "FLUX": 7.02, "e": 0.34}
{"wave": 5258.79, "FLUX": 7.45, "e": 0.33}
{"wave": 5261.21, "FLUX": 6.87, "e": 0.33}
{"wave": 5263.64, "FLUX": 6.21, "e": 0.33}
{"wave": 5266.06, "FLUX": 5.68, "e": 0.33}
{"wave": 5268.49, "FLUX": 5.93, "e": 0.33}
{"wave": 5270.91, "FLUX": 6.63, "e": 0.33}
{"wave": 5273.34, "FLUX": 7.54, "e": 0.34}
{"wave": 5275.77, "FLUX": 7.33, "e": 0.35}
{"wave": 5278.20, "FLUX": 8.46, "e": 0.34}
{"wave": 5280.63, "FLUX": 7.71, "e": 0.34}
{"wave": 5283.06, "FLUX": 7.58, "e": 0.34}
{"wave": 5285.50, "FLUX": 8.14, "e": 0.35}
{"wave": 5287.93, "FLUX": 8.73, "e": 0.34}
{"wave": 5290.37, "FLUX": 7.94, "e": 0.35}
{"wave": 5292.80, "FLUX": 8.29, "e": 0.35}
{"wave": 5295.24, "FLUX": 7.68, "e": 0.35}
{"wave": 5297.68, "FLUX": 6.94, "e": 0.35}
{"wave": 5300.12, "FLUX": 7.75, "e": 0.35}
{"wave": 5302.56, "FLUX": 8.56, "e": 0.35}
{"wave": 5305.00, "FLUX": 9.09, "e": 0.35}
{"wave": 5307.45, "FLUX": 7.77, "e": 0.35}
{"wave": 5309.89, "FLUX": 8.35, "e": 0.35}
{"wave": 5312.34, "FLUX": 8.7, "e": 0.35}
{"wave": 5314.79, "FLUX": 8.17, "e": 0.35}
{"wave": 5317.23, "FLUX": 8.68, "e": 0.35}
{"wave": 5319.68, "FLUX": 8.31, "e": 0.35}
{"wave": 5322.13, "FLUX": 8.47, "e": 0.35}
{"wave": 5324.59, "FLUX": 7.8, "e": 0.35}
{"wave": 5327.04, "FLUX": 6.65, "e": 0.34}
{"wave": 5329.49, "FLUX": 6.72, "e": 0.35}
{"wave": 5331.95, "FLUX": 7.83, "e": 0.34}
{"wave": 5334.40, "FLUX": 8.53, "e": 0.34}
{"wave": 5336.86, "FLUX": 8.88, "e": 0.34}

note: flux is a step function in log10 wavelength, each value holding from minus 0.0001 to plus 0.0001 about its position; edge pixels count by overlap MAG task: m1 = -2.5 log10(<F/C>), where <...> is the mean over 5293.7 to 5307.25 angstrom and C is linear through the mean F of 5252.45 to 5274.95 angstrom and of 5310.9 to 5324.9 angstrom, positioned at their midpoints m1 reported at -0.015 mag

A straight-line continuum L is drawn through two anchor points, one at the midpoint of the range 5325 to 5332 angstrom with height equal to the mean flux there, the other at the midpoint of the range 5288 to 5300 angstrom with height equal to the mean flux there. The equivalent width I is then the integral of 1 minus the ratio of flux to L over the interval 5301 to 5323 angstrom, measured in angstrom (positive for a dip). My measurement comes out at -3.1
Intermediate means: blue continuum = 7.81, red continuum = 7.03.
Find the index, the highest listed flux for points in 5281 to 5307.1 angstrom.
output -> 9.09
